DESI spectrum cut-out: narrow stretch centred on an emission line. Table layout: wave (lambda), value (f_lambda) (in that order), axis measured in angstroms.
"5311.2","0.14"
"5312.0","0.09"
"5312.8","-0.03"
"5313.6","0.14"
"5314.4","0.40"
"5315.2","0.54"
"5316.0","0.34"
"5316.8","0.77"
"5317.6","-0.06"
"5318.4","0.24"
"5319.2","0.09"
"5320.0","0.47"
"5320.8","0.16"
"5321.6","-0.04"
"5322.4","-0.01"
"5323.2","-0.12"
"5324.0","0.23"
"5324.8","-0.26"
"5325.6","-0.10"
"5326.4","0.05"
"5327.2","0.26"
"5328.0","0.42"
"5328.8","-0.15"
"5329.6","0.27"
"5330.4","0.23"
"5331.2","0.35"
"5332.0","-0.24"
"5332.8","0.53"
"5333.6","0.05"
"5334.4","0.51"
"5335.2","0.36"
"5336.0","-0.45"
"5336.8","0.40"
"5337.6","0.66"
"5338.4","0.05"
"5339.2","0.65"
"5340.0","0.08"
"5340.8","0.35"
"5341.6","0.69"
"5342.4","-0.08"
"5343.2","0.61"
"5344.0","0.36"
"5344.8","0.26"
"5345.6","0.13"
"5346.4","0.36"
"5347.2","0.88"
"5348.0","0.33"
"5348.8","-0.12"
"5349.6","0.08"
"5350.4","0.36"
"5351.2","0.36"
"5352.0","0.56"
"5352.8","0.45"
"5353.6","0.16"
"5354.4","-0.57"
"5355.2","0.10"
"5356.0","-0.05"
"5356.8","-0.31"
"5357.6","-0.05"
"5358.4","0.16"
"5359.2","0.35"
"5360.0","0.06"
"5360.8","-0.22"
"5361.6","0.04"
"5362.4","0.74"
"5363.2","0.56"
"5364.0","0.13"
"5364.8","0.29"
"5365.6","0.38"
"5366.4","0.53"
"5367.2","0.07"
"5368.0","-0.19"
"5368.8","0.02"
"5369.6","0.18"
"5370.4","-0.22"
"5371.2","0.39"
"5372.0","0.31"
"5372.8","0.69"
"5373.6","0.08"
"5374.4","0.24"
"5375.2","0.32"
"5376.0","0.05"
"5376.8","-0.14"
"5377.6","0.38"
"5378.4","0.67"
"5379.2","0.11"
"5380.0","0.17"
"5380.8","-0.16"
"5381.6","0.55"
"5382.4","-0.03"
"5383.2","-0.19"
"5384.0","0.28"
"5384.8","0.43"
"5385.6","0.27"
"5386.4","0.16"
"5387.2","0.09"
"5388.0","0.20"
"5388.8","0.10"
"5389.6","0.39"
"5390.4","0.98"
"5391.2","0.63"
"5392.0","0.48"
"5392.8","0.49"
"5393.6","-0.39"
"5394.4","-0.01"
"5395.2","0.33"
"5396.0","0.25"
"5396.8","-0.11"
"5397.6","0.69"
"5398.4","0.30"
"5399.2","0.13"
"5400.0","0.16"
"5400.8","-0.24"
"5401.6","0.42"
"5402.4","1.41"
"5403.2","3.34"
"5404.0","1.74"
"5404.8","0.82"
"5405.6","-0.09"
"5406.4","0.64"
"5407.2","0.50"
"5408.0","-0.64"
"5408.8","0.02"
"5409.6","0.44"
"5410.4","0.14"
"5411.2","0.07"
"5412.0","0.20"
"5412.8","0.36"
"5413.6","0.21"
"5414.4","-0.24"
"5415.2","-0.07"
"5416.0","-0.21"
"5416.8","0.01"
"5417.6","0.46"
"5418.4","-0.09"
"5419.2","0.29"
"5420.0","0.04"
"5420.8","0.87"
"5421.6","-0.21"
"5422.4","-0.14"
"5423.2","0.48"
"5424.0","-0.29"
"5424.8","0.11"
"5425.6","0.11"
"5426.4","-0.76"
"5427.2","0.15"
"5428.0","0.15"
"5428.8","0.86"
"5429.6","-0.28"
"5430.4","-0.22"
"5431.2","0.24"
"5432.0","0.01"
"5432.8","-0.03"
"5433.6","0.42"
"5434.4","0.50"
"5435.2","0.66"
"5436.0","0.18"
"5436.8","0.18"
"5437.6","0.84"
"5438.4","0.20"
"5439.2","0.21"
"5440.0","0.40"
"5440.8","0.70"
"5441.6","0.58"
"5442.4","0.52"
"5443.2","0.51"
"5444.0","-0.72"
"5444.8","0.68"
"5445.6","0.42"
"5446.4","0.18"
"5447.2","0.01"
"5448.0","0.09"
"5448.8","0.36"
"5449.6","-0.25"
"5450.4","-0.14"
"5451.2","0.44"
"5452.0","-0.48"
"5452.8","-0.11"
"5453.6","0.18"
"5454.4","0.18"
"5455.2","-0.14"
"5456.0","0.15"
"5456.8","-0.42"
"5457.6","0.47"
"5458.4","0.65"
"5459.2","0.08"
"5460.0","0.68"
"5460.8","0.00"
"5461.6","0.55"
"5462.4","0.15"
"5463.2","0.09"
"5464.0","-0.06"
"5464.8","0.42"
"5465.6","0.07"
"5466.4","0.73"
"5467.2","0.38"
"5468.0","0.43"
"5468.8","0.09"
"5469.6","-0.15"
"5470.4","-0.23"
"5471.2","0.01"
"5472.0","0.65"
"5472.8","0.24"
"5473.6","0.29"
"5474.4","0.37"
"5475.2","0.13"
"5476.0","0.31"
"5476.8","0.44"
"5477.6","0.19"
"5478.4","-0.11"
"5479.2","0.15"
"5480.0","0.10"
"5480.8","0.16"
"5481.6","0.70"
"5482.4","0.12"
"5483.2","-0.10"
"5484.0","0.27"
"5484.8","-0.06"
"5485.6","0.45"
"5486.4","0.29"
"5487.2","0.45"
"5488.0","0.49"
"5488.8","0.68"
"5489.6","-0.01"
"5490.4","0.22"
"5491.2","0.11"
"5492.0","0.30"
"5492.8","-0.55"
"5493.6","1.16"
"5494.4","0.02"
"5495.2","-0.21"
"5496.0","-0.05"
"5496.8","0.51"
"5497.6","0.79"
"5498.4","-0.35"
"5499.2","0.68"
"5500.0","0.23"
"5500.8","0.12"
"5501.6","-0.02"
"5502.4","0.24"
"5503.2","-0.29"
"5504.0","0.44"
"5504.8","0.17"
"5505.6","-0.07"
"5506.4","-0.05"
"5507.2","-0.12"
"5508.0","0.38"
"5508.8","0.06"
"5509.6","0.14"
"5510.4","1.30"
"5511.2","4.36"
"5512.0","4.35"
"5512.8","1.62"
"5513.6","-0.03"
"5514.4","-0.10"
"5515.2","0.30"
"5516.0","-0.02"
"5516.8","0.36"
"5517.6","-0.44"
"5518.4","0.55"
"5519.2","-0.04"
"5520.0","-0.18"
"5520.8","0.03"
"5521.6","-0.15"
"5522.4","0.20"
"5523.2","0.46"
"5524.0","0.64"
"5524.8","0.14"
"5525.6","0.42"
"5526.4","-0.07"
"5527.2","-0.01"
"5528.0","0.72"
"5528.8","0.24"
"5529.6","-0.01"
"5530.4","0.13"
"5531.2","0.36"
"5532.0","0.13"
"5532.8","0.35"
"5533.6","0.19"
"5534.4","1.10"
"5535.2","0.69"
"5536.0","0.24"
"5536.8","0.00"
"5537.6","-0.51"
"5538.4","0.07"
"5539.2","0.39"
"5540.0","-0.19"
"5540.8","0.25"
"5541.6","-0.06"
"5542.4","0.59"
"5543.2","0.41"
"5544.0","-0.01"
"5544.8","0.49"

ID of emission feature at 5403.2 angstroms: Hbeta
